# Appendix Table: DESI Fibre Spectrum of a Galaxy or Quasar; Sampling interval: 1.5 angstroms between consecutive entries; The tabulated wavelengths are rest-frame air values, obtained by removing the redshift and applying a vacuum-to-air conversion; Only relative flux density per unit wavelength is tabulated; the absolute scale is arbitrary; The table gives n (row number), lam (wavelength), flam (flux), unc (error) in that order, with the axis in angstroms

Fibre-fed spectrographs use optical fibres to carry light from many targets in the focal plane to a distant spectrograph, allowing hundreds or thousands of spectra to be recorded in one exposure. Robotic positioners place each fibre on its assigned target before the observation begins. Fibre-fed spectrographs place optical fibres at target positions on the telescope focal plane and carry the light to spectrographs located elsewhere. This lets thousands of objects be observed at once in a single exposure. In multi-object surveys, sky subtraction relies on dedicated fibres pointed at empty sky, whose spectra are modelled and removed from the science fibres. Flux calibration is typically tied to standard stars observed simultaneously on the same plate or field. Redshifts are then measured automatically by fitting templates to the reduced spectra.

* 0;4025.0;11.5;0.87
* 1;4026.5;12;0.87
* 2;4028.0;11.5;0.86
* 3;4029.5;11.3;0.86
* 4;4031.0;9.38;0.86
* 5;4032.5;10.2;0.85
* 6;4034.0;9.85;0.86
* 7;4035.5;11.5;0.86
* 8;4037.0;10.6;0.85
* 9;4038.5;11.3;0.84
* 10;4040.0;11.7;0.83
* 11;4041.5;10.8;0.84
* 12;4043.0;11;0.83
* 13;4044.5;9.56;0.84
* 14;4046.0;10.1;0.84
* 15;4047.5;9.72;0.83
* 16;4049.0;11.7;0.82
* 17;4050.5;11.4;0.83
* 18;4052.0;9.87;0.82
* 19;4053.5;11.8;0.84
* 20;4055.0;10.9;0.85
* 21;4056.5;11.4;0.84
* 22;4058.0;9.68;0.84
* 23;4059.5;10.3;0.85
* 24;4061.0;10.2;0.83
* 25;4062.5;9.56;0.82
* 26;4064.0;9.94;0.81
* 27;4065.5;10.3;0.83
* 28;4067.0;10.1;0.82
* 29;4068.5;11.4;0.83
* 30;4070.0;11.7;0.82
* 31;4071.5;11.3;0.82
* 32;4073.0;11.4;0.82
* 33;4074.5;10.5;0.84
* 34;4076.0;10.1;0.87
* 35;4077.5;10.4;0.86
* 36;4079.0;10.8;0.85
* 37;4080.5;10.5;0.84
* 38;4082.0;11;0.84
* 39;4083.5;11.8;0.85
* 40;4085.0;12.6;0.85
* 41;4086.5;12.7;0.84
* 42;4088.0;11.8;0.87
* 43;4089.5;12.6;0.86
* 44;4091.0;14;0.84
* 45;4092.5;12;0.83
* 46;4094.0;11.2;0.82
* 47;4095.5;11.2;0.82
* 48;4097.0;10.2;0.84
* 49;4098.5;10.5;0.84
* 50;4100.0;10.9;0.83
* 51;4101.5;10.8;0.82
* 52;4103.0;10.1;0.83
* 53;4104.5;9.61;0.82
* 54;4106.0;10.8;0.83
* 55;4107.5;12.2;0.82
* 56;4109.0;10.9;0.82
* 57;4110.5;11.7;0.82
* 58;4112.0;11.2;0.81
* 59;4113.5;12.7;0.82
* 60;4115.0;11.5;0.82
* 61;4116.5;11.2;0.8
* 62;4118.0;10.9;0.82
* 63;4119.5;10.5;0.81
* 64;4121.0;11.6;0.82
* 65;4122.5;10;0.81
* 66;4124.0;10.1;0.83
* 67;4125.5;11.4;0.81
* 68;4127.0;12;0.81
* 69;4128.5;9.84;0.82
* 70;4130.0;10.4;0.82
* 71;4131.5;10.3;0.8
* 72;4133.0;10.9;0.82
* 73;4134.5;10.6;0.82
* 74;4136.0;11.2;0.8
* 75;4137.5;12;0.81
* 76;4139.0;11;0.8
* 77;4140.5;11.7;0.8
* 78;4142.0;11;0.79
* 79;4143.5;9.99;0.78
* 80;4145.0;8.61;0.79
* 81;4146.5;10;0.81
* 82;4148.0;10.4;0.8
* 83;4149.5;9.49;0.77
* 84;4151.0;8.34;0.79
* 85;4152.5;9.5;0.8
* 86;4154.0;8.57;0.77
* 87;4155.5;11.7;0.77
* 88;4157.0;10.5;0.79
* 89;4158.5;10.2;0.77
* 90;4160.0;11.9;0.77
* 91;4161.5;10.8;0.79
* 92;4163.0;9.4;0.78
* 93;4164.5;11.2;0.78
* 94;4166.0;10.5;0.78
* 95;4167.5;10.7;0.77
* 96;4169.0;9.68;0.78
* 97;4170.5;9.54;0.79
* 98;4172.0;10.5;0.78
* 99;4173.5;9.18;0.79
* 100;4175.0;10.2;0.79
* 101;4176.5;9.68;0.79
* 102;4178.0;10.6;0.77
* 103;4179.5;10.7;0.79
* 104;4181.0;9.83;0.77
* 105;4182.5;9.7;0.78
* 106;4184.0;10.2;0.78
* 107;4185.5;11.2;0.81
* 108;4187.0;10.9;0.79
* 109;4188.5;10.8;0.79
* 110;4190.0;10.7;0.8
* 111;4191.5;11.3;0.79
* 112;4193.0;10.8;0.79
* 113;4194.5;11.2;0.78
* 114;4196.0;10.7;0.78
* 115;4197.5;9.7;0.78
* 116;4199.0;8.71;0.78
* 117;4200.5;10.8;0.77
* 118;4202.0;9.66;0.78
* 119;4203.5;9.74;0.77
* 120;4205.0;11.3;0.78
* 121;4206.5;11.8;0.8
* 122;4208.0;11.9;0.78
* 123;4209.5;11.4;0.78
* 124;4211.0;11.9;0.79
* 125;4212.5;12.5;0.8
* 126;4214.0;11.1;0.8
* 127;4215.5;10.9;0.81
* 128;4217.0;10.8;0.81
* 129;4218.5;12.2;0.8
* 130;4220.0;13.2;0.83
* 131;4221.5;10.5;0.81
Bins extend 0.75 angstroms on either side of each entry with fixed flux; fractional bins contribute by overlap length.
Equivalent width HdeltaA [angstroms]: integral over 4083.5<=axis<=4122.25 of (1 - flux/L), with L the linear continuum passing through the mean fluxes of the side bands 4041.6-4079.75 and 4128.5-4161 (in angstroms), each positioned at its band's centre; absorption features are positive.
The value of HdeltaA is -3.4 angstroms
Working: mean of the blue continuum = 10.6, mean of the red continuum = 10.4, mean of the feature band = 11.4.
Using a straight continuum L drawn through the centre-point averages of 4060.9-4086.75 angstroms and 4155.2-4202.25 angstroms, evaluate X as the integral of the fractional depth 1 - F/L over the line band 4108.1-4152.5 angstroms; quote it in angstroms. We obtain -0.4 angstroms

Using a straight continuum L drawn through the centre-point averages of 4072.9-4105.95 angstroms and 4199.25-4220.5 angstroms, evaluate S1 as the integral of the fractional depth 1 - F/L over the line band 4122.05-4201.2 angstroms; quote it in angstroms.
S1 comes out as 6.04 angstroms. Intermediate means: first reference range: 11.2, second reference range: 11.3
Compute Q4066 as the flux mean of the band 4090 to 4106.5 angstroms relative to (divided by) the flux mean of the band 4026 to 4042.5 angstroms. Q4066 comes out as 1.0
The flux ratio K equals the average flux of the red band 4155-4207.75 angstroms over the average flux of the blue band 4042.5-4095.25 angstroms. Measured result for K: 1.0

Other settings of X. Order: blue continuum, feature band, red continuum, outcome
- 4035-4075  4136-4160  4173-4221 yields 1.1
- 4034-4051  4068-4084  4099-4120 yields -0.1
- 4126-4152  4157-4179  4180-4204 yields 0.2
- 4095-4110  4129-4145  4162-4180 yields -0.5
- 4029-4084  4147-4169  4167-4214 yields 0.8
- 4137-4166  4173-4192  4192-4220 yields 0.6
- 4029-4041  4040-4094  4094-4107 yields -1.8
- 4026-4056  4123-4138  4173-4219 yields -0.1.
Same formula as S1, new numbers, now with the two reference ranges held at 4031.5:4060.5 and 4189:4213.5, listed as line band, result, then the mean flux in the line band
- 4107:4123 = -0.8 angstroms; 11.3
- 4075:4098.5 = -1.6 angstroms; 11.5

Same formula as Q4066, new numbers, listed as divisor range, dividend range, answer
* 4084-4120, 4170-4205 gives 0.90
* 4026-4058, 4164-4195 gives 0.96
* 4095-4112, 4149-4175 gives 0.93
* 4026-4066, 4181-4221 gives 1.03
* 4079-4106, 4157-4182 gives 0.91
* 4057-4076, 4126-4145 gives 1.03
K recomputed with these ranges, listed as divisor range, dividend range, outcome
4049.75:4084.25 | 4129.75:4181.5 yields 0.96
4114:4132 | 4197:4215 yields 1.00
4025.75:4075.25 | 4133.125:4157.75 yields 0.96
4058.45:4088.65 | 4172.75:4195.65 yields 0.96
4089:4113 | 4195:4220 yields 0.98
